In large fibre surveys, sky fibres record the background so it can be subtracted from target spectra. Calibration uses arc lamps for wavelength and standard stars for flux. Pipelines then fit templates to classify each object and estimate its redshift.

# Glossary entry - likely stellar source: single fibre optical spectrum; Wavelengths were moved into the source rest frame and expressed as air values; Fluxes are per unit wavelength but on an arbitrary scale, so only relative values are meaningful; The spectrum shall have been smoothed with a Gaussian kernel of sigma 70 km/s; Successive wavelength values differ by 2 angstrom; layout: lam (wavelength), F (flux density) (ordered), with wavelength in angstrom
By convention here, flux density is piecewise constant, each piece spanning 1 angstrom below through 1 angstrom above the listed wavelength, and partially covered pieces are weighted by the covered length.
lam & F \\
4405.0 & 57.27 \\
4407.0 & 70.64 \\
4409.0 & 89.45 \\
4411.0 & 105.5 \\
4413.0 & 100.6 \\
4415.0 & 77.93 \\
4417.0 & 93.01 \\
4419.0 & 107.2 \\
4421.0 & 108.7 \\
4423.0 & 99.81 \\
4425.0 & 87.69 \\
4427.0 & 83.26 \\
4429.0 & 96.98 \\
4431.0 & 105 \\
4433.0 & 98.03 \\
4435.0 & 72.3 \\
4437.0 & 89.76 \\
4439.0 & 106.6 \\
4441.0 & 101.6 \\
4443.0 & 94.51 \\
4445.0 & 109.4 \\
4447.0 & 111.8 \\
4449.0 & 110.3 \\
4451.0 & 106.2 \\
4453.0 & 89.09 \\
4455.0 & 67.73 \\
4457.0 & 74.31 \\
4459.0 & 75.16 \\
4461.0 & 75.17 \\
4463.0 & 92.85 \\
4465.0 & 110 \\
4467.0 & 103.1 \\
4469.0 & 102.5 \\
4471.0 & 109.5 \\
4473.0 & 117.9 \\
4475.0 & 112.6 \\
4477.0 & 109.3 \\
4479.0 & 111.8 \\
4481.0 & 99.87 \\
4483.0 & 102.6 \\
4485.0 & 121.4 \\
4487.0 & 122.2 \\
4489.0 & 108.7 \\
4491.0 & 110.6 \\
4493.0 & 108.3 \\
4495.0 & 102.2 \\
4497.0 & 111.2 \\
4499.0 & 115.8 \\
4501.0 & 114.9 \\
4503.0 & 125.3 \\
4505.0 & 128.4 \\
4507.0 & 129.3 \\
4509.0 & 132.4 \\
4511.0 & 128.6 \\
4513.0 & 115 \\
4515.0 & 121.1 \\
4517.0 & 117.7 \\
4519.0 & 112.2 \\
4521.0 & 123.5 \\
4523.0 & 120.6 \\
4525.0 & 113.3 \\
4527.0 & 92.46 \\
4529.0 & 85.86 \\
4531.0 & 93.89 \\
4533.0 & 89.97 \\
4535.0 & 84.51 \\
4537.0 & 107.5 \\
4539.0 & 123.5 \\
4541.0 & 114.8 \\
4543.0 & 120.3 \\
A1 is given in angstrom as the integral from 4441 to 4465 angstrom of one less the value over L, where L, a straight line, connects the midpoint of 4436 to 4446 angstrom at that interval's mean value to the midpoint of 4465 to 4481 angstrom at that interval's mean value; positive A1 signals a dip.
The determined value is 2.48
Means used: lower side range 100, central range 92.7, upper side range 109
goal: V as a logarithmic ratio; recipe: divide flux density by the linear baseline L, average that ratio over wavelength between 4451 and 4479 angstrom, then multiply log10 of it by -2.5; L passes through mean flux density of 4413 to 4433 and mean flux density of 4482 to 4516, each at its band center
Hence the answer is 0.13 mag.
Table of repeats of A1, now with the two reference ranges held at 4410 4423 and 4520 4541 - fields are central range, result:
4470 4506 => -3.8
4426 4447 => 0.7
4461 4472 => 0.0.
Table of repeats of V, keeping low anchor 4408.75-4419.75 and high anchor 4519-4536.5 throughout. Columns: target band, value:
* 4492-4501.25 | -0.11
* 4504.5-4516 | -0.24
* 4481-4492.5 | -0.13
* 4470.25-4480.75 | -0.13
